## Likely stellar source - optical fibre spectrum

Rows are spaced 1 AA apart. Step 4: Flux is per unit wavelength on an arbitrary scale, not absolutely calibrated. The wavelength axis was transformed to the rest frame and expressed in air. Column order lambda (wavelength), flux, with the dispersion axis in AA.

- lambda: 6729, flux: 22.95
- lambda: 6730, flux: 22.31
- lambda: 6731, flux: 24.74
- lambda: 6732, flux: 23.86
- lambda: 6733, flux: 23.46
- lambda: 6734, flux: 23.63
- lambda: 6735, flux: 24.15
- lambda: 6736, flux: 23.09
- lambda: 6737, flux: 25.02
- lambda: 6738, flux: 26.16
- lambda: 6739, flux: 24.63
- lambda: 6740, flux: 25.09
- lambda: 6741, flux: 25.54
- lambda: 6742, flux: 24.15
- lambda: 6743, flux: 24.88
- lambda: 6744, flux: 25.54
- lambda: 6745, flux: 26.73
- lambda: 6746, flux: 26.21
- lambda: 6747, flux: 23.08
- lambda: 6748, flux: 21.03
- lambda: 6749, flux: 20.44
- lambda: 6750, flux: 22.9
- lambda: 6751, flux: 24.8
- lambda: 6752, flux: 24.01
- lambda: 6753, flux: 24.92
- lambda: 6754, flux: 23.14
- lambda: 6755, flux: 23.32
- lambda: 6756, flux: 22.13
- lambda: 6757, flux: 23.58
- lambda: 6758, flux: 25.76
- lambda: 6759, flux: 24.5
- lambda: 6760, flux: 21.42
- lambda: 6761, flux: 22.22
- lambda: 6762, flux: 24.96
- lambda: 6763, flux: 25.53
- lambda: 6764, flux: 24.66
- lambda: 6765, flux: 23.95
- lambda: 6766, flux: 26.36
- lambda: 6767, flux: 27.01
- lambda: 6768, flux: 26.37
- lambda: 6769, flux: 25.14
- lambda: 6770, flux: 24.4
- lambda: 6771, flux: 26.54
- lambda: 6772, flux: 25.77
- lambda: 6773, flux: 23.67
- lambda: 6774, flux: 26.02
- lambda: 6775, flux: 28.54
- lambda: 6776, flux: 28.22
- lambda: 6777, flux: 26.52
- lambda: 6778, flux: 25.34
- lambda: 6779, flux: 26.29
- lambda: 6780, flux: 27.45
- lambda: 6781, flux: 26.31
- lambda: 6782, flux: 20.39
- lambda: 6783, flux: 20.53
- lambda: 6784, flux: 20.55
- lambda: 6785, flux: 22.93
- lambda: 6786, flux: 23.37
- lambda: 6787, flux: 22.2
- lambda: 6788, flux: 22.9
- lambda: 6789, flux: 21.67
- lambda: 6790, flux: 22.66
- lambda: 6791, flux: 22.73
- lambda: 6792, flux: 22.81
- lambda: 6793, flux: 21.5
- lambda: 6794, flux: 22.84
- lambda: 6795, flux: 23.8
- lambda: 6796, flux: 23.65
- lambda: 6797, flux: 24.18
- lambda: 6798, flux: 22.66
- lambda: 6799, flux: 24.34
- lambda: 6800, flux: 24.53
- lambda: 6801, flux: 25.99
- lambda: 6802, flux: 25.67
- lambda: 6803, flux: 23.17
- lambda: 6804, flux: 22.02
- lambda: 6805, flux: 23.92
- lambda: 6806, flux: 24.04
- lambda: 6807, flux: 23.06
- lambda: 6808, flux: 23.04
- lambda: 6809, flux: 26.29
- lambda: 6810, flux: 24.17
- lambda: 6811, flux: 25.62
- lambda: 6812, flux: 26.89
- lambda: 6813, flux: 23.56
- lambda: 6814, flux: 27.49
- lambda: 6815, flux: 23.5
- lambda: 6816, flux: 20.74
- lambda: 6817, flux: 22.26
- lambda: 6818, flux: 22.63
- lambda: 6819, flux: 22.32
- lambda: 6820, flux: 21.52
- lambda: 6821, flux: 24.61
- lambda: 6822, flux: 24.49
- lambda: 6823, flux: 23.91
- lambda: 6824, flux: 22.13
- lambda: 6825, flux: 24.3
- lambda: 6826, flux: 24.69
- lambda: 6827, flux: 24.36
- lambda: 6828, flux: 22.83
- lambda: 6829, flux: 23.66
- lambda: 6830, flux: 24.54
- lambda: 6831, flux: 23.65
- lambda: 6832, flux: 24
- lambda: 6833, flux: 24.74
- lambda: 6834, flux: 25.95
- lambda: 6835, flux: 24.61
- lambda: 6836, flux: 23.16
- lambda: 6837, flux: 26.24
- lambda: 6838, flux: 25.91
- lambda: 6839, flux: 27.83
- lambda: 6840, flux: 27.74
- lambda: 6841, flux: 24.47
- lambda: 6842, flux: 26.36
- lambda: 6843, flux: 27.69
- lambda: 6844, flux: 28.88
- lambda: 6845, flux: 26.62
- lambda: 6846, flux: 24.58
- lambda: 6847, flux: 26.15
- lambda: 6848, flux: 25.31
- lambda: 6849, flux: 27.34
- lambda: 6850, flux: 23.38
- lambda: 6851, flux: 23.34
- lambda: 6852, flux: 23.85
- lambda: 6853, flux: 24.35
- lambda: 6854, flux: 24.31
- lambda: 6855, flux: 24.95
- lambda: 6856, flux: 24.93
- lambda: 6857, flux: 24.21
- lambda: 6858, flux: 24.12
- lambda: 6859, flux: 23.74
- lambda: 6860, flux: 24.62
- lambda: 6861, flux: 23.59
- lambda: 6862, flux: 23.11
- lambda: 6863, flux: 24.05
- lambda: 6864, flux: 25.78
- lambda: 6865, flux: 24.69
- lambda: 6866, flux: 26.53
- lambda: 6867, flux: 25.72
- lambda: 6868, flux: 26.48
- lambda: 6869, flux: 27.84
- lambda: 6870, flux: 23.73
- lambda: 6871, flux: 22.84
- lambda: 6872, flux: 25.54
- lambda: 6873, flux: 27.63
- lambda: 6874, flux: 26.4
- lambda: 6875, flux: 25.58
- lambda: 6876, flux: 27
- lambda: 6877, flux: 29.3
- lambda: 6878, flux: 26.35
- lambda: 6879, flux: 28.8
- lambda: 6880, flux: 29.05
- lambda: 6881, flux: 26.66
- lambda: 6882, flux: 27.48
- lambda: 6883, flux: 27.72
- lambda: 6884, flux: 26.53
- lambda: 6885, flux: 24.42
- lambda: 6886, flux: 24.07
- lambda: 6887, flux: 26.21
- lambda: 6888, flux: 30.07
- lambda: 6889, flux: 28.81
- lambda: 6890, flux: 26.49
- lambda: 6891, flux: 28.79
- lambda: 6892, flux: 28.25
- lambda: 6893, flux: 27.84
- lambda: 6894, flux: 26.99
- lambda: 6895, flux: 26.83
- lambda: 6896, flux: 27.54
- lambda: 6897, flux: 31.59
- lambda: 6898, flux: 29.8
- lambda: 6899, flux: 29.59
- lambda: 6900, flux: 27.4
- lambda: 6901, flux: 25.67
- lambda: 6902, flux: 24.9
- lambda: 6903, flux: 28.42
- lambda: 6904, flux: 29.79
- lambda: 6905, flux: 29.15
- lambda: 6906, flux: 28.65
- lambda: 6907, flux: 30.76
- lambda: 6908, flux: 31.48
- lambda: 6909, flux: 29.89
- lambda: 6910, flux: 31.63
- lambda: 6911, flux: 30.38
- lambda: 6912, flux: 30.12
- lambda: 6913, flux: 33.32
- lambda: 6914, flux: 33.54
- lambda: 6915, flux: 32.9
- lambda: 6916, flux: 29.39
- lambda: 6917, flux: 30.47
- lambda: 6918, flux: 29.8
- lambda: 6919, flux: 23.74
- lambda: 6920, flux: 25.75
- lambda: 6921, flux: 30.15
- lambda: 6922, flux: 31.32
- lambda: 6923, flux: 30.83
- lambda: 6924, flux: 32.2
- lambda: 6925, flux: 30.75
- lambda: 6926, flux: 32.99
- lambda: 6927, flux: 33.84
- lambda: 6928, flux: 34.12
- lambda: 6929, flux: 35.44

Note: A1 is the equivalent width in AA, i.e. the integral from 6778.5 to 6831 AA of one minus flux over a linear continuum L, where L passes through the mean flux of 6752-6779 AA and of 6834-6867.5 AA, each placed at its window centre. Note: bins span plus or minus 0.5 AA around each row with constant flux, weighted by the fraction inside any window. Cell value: 3.1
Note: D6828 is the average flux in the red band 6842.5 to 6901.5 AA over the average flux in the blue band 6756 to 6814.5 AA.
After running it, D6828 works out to 1.08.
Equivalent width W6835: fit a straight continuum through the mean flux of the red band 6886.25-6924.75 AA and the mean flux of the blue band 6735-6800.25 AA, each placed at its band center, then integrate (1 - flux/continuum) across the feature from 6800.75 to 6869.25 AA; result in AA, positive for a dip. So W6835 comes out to 5.1 AA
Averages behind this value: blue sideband 24.2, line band 24.7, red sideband 29.2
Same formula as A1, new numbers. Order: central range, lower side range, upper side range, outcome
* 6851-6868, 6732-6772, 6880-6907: 1.5 AA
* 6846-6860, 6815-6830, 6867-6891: 0.3 AA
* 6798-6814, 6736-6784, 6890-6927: 1.0 AA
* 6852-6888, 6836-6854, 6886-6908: 1.7 AA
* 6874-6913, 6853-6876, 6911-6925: -0.4 AA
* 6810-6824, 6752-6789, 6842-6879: 0.7 AA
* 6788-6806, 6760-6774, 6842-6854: 1.3 AA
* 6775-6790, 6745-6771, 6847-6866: 0.1 AA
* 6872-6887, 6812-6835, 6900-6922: 0.3 AA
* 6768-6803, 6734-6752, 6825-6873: 0.6 AA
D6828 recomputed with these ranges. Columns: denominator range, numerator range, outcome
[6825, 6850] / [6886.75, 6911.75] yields 1.13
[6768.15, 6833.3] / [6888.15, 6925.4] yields 1.22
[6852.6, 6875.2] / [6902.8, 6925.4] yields 1.21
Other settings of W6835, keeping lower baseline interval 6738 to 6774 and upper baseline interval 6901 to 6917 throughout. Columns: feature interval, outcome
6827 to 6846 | 1.4 AA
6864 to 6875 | 1.1 AA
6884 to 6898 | 0.9 AA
